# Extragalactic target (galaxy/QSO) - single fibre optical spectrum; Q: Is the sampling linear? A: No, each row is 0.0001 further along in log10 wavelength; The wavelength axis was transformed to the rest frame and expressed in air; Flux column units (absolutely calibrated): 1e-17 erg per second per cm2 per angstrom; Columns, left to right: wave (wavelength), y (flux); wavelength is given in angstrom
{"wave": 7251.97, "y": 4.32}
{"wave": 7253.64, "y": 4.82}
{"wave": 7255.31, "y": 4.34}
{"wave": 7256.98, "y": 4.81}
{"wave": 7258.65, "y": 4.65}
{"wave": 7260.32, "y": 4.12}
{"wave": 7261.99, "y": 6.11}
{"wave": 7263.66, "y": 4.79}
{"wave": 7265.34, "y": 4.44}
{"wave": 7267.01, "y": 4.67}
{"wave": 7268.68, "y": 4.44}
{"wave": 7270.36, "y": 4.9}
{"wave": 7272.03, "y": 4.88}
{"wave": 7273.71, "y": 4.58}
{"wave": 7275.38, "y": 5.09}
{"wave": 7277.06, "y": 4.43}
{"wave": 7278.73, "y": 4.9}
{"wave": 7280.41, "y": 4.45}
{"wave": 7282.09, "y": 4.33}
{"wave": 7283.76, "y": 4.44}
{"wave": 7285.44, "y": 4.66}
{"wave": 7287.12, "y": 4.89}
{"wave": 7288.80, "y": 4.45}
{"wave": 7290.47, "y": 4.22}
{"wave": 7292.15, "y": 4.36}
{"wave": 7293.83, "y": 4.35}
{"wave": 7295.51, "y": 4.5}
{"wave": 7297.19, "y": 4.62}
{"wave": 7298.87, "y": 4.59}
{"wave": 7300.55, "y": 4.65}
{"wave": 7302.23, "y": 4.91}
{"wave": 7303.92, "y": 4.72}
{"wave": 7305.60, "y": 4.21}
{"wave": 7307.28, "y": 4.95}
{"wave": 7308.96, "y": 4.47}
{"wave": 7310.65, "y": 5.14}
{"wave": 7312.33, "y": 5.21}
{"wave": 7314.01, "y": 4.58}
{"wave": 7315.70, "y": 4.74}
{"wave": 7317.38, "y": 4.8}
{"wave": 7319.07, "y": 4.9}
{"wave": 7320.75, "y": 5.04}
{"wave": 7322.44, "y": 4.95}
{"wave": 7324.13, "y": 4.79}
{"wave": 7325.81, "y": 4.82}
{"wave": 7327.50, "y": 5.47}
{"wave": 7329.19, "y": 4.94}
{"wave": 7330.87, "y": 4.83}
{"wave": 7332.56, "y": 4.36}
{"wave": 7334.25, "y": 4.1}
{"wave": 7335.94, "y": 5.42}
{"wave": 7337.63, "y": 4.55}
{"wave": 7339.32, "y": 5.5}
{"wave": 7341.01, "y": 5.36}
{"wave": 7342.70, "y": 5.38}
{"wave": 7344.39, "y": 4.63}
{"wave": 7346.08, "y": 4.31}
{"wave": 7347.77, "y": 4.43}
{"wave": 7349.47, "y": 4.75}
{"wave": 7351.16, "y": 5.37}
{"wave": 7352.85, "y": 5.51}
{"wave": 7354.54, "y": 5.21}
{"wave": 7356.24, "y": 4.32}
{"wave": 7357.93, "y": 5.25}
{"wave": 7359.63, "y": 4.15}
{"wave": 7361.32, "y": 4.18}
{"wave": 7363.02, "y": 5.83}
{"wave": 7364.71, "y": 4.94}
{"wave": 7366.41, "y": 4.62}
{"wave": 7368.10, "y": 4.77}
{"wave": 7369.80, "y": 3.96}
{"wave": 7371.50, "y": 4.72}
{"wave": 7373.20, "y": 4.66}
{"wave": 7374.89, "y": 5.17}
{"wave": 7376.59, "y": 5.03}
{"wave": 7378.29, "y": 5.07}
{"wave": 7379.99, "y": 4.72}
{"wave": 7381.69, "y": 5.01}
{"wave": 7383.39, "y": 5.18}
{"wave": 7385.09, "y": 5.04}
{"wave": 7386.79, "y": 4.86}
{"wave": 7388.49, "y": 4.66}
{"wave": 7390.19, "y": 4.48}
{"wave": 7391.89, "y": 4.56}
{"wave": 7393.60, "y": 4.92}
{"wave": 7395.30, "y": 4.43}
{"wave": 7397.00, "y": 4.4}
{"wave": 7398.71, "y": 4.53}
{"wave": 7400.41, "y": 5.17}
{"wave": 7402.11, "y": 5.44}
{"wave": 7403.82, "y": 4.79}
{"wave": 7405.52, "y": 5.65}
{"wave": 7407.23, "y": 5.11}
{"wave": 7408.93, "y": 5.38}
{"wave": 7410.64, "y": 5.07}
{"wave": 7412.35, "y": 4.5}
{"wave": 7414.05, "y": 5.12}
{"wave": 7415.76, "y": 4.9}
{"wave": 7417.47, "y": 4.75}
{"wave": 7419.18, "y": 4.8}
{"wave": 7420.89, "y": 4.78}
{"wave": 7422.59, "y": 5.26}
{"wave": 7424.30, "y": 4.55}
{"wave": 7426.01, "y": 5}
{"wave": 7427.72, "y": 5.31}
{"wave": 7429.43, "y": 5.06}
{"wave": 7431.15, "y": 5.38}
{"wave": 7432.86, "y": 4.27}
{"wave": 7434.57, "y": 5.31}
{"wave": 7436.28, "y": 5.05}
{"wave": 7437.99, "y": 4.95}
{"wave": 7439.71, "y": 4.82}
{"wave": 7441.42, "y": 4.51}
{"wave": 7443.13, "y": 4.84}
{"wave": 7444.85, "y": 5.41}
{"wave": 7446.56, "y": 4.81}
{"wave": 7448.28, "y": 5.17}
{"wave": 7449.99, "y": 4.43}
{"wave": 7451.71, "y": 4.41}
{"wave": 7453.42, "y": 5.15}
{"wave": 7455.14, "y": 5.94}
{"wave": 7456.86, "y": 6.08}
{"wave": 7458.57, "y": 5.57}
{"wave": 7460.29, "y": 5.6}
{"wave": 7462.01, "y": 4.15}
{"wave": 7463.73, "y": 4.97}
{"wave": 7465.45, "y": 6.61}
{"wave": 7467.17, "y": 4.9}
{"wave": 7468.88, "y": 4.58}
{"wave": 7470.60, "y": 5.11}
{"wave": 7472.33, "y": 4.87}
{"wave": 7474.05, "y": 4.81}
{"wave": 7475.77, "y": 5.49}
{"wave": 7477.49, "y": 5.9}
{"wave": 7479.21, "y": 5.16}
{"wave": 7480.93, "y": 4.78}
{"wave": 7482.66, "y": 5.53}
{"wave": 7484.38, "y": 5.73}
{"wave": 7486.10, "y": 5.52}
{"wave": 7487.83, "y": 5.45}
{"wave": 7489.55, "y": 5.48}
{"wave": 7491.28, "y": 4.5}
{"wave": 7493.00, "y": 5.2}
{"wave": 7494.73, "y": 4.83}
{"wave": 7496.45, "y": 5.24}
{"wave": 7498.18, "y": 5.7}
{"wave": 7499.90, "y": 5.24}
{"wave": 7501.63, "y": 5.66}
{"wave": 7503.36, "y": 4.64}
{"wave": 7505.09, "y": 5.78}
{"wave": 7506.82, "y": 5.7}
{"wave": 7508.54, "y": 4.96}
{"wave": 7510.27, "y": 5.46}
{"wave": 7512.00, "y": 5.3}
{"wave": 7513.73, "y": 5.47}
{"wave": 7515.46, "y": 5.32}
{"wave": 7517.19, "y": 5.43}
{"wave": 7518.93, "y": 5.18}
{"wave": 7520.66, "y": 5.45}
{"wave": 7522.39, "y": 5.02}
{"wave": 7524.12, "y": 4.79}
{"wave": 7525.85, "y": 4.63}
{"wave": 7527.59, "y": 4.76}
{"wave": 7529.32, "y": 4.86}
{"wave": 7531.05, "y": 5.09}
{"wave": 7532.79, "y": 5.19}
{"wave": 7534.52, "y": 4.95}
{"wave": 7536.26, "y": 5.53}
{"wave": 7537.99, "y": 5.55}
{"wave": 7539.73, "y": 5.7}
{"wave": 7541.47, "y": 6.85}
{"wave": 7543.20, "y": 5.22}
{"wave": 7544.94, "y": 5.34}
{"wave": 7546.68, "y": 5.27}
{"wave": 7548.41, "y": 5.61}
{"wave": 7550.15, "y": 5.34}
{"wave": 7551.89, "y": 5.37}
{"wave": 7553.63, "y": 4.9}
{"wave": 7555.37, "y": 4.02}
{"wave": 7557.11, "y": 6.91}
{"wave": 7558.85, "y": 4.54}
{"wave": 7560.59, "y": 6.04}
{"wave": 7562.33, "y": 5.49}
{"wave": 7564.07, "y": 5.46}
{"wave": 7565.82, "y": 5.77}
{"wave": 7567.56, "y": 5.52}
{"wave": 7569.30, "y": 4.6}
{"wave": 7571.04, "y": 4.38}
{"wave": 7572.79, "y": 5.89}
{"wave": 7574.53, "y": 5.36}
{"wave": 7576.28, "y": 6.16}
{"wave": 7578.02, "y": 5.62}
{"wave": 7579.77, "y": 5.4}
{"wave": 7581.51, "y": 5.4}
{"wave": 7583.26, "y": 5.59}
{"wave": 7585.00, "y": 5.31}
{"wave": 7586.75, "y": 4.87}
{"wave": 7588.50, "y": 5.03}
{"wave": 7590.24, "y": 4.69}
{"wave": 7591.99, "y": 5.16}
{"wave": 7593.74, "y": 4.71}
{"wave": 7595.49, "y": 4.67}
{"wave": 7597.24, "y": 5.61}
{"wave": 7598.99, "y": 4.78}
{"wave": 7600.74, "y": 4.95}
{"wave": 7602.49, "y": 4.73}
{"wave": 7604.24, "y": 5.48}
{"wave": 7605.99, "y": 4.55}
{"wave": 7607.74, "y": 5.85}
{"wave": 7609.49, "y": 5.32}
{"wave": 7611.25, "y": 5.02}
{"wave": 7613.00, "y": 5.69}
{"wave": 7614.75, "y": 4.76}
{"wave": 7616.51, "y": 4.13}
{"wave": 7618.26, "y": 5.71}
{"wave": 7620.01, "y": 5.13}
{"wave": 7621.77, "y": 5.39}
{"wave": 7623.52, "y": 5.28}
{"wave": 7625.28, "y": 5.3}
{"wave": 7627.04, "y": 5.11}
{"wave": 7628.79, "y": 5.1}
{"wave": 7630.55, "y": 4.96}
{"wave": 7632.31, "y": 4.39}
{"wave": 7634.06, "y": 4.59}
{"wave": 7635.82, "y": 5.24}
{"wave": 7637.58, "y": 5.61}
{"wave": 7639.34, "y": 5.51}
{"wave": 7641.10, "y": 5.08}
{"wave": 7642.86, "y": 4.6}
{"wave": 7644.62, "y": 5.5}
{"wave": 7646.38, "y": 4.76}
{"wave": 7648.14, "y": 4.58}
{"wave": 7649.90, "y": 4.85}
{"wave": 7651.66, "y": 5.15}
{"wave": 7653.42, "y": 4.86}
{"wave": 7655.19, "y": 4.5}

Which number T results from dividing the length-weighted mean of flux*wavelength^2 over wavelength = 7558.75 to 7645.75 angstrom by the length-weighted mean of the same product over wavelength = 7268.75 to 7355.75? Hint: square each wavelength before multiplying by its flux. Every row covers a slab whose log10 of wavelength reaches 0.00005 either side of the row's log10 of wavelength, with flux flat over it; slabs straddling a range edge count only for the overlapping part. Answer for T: 1.2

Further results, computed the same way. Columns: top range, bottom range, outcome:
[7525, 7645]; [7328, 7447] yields 1.12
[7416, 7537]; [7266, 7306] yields 1.18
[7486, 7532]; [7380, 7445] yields 1.09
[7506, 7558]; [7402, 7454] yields 1.10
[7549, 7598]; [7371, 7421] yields 1.13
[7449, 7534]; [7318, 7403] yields 1.11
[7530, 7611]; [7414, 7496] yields 1.07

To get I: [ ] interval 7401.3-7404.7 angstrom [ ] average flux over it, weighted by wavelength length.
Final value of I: 5.12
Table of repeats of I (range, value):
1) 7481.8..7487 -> 5.59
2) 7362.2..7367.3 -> 5.13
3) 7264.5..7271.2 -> 4.61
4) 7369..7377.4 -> 4.71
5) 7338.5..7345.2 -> 5.22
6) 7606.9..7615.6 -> 5.33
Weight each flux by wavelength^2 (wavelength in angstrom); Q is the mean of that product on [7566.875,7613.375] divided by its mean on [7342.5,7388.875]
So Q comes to 1.1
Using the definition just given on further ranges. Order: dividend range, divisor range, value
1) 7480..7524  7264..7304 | 1.22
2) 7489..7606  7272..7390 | 1.16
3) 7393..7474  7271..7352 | 1.09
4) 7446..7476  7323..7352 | 1.09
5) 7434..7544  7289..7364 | 1.14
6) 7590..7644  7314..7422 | 1.11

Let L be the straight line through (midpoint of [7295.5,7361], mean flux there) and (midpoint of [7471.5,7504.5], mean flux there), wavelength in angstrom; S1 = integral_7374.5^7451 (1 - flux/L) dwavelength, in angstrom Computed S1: 2.0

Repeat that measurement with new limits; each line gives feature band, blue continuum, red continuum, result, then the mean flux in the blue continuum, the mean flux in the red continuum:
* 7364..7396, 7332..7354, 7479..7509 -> 1.4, 4.91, 5.29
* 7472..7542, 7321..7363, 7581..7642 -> -3.7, 4.88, 5.1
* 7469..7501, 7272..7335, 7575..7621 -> -1.6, 4.69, 5.17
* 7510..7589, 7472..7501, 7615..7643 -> -2.1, 5.27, 5.08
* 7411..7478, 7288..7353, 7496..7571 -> 0.6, 4.79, 5.31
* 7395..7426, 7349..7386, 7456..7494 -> 0.6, 4.89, 5.27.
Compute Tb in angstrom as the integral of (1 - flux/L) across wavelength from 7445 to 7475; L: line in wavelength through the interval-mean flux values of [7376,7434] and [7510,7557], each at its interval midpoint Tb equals -0.40 angstrom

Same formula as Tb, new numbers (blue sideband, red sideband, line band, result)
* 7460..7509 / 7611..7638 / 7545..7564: -0.70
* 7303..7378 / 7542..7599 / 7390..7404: 0.55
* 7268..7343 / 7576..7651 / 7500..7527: -1.37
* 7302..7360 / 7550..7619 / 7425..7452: 0.45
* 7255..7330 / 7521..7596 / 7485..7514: -0.85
